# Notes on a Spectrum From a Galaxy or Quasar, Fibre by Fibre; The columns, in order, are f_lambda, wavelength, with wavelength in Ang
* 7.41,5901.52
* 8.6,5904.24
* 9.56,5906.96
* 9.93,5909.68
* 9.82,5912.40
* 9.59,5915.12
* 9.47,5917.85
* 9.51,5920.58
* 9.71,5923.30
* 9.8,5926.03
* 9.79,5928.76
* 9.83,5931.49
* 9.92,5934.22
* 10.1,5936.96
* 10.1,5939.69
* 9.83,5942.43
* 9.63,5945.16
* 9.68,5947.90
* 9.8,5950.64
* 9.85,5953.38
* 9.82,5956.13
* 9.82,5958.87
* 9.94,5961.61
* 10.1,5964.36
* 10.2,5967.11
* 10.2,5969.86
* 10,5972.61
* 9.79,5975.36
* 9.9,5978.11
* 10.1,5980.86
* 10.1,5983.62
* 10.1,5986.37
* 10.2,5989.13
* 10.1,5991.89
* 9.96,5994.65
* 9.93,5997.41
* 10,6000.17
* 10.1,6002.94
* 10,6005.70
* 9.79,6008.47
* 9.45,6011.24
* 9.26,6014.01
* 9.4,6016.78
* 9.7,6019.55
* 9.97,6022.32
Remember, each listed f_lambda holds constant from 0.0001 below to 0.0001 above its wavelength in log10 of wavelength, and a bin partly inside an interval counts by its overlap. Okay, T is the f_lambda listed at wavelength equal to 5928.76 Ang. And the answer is 9.79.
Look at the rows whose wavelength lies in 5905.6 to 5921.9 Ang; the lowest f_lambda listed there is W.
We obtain 9.47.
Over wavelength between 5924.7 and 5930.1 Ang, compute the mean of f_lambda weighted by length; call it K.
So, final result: 9.79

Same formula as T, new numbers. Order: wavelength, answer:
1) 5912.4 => 9.82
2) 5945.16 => 9.63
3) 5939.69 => 10.1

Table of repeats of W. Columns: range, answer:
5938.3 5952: 9.63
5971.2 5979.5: 9.79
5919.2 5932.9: 9.51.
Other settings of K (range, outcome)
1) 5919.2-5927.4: 9.67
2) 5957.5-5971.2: 10.1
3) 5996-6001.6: 9.96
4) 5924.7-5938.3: 9.89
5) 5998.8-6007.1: 10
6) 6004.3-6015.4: 9.62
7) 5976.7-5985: 10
